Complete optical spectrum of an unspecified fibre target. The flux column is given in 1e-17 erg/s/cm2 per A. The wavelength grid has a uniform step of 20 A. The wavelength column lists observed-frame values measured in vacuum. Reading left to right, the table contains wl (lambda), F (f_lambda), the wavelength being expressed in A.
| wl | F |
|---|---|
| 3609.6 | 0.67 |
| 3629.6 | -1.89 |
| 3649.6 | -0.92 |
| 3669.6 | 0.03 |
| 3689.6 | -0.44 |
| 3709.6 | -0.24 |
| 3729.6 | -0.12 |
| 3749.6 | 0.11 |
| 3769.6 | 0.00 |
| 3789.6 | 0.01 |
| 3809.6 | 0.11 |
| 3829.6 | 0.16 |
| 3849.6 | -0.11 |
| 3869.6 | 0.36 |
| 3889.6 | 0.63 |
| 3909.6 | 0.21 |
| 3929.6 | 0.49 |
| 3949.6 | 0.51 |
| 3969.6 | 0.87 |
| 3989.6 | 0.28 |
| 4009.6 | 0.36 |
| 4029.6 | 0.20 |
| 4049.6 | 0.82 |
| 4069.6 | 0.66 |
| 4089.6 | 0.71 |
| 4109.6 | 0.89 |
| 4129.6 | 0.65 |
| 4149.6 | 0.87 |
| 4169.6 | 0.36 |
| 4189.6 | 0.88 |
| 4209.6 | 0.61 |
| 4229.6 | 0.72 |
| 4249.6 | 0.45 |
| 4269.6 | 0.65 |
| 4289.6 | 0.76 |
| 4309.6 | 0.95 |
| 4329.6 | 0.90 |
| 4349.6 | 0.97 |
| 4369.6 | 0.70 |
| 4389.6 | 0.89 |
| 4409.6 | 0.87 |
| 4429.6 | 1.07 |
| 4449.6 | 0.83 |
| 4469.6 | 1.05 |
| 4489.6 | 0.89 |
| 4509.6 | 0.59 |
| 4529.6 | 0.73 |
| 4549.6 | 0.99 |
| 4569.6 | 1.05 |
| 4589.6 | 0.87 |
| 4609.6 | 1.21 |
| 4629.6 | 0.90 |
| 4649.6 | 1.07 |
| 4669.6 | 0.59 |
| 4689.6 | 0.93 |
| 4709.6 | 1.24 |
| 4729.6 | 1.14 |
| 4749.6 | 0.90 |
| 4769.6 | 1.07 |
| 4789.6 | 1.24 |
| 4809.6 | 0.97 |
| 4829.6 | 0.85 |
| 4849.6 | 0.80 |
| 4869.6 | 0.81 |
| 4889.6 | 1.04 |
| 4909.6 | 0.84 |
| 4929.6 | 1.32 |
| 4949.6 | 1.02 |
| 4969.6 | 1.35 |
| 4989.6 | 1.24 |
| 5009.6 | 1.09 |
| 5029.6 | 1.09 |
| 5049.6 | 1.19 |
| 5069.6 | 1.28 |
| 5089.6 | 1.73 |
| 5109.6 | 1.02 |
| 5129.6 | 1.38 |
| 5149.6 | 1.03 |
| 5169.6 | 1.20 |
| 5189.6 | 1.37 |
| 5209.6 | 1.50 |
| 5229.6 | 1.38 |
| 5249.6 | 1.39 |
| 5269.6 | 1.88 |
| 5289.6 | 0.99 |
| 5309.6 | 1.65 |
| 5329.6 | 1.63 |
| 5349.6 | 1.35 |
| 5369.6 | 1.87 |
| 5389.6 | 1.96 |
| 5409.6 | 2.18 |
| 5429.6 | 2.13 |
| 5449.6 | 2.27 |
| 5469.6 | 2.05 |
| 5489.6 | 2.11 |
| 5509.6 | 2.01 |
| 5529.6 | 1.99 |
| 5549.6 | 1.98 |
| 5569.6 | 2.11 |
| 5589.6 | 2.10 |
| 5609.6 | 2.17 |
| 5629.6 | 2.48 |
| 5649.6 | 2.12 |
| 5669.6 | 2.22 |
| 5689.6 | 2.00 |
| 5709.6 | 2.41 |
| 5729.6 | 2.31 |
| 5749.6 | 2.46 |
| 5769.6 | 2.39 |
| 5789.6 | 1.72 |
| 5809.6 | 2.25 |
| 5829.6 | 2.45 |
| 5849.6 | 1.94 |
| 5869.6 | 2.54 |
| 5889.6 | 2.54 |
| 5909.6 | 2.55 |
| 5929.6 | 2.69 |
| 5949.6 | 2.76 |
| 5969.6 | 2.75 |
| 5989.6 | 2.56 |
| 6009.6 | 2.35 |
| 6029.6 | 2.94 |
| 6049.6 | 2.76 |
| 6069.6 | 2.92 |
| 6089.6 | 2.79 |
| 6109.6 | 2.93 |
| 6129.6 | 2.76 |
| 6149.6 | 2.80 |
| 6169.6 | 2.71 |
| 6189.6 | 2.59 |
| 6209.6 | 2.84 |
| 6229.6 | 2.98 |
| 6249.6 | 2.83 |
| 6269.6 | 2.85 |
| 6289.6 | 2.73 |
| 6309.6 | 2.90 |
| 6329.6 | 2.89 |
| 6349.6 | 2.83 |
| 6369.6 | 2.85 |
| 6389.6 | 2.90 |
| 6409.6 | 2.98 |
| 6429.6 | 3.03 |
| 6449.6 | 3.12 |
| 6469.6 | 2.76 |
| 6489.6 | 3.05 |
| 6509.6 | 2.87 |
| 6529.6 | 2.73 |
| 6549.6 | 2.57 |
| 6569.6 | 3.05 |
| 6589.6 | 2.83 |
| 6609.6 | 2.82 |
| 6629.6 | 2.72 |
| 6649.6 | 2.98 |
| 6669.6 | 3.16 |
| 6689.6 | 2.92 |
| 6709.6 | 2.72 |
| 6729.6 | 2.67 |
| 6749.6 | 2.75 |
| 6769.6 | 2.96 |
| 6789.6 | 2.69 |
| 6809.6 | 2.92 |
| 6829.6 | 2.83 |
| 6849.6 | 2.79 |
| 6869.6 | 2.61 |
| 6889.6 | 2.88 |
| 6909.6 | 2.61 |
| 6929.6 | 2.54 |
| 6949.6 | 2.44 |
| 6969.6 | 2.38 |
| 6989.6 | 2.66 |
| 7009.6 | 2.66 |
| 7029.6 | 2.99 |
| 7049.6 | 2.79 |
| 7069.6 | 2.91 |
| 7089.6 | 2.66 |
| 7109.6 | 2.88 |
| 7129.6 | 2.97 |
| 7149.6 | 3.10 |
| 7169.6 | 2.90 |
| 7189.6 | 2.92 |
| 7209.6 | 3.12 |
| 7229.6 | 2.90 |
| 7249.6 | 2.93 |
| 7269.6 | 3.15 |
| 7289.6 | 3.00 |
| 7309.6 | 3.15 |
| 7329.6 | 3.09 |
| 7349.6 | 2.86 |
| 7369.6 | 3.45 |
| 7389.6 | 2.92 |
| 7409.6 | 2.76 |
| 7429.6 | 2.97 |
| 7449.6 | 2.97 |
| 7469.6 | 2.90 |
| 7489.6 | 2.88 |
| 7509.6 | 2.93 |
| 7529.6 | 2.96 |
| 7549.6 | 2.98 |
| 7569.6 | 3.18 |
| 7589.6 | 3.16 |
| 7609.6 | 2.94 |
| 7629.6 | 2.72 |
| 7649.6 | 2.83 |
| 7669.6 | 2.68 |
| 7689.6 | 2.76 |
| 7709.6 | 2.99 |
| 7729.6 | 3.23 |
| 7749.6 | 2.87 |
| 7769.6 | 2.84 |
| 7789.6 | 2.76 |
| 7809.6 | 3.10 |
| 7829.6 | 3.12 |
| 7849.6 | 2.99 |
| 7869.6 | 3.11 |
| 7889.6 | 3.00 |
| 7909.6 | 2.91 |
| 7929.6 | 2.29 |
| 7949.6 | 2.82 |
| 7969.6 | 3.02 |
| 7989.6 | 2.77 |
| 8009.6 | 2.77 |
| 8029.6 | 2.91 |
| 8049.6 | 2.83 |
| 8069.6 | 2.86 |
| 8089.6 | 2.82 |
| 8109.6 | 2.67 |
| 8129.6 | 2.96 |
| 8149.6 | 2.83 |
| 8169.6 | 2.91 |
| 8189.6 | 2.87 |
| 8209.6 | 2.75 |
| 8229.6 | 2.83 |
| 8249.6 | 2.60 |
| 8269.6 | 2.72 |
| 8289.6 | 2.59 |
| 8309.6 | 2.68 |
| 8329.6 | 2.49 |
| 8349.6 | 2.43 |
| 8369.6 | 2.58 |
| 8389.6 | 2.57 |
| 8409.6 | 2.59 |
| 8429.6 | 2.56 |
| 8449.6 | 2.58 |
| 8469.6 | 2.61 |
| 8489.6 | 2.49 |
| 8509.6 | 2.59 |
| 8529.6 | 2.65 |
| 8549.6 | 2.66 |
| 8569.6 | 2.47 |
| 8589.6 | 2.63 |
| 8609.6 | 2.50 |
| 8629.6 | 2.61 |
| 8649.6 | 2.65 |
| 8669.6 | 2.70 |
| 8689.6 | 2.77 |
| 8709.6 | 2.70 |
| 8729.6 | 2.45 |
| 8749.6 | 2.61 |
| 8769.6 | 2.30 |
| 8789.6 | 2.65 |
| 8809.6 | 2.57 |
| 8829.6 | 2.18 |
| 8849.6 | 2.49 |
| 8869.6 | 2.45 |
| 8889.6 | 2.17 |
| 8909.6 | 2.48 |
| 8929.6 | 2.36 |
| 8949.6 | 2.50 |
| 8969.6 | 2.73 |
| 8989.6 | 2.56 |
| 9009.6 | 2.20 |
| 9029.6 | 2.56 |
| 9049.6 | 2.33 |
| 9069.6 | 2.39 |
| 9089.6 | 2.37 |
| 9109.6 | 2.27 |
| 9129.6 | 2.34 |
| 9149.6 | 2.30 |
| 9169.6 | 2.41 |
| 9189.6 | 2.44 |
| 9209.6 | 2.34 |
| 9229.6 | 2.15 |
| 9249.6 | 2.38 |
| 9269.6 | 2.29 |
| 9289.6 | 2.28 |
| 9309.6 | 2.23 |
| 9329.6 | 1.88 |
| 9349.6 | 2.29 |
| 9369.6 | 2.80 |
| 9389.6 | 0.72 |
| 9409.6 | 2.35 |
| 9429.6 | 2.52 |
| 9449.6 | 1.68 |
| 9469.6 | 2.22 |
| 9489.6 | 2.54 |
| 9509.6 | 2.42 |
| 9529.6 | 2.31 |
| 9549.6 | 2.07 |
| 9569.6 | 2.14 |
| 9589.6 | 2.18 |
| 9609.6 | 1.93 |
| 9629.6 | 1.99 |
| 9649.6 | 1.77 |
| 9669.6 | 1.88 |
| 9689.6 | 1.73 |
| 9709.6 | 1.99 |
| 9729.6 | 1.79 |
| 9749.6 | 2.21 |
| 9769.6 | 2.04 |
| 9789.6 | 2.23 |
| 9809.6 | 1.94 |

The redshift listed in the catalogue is 0.346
